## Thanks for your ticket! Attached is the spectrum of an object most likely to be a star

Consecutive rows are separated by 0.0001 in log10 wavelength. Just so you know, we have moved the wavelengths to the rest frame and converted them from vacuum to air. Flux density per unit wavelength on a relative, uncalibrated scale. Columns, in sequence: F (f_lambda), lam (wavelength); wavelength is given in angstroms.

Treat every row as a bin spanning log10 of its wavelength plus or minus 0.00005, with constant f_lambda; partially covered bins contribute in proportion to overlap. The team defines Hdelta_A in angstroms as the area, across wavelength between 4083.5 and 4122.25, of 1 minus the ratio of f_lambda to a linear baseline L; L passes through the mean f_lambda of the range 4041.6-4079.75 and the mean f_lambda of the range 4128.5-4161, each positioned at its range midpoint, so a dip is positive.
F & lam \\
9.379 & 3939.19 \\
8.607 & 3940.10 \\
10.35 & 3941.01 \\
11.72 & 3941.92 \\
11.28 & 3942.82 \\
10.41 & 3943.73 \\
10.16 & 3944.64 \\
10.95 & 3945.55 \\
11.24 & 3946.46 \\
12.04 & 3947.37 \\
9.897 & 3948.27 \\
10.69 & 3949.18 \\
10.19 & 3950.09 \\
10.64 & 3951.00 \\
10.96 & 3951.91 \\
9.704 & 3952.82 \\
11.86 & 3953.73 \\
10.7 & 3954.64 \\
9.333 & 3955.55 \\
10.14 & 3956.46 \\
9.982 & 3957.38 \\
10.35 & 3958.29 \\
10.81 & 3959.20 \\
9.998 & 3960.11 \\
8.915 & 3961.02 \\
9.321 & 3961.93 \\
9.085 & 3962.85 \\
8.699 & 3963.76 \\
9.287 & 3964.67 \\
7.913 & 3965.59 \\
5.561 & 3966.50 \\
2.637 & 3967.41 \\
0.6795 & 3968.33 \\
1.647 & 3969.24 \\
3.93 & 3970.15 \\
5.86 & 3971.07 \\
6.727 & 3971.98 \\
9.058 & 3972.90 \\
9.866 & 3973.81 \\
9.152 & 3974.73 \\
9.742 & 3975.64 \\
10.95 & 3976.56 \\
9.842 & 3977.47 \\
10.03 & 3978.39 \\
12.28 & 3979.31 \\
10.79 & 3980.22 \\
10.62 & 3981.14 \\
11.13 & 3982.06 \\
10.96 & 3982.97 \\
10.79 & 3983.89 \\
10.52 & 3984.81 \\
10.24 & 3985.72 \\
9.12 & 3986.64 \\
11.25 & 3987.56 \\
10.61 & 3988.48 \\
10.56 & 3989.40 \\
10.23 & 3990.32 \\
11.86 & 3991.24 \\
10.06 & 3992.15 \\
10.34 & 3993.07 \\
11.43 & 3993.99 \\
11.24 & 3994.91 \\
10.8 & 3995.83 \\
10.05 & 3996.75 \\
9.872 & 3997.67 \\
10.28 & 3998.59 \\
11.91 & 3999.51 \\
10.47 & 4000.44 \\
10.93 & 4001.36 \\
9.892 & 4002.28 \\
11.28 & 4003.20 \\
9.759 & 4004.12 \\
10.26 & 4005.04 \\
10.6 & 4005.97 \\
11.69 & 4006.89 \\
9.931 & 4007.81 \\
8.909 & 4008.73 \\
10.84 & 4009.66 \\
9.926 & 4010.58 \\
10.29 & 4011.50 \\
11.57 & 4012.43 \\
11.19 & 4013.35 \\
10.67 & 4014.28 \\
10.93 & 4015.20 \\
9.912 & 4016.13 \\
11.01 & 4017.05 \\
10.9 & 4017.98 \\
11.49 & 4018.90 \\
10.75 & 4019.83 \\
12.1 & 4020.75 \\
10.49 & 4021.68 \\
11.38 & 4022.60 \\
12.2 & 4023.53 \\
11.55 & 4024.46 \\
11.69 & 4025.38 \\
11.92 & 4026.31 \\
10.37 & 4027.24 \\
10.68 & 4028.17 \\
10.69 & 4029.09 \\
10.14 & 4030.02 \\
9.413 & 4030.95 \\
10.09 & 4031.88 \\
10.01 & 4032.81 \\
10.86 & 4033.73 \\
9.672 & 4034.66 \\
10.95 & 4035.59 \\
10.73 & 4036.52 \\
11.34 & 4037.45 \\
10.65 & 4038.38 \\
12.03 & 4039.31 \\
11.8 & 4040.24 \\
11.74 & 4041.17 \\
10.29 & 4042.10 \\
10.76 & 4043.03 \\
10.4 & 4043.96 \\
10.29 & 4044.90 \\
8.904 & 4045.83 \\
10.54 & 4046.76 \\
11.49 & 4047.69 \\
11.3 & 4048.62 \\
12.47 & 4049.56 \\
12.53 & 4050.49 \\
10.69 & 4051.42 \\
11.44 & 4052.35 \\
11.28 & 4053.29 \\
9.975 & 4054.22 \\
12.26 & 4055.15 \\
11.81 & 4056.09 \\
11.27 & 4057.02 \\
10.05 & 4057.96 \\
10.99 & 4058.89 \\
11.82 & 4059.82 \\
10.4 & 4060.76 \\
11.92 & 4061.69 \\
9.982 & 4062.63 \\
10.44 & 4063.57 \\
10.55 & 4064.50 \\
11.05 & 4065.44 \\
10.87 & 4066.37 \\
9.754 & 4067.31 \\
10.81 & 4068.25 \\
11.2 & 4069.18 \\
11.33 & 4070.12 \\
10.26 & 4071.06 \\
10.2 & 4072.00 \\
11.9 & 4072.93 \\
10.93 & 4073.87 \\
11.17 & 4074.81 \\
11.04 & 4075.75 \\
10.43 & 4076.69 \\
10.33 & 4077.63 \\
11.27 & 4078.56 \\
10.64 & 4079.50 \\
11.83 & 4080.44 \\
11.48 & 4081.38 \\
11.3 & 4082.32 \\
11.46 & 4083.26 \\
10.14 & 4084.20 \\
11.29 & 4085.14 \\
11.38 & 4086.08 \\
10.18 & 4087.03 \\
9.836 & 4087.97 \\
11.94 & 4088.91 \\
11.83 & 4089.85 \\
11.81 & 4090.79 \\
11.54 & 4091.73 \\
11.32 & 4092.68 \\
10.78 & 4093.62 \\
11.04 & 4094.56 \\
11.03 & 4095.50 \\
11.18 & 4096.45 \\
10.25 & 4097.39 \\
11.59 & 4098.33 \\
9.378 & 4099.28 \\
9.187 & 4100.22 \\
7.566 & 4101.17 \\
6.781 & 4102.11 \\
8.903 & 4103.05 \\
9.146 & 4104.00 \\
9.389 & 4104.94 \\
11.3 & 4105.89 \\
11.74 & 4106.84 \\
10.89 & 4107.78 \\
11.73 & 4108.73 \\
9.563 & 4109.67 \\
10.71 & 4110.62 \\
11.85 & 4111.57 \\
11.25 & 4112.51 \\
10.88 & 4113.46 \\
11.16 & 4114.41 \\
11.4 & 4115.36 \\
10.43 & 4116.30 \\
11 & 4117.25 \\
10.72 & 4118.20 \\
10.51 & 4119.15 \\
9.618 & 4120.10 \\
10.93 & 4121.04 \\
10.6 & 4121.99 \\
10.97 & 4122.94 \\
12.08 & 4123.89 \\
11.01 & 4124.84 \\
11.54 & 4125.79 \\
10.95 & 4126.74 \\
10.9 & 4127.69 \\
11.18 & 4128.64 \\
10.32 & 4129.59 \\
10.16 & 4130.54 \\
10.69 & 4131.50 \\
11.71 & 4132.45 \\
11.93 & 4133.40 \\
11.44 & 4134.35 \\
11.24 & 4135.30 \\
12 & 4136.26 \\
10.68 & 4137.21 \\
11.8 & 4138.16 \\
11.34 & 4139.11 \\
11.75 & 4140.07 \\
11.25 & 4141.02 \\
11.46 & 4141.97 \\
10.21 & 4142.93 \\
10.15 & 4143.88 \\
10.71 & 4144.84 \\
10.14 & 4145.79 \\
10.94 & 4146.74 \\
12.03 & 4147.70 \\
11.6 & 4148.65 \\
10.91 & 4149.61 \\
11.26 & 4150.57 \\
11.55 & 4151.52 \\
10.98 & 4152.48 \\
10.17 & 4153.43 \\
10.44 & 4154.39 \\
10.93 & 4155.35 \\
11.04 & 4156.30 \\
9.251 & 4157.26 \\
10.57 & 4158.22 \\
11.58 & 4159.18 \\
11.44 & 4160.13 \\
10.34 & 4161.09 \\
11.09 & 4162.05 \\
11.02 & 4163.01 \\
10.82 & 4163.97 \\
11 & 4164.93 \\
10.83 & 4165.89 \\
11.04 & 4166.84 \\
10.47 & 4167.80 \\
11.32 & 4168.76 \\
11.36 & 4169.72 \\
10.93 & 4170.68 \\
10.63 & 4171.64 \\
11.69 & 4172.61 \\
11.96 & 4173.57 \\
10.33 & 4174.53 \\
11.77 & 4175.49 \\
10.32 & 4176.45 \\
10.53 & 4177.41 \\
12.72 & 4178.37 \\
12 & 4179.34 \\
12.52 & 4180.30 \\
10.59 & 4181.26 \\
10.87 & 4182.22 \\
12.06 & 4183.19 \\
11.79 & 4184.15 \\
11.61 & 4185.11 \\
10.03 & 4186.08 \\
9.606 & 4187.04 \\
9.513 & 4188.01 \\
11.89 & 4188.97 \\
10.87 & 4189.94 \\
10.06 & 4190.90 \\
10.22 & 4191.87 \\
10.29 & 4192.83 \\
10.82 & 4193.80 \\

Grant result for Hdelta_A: 1.3 angstroms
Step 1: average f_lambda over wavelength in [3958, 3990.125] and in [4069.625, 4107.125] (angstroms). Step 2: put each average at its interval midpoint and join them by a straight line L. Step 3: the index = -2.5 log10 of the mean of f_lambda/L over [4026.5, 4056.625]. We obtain -0.10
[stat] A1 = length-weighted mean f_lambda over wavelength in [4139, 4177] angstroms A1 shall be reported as 11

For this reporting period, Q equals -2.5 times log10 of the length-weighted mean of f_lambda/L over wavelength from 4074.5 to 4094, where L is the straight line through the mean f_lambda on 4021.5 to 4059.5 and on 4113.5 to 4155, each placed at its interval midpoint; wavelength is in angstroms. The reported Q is -0.01 mag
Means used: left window 11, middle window 11.1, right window 11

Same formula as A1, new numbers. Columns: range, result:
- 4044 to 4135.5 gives 10.8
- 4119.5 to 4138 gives 11.1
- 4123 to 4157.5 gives 11.1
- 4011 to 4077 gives 10.9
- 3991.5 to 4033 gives 10.7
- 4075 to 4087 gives 11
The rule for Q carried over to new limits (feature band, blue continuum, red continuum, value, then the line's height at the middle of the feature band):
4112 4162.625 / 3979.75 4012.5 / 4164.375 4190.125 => 0.00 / 11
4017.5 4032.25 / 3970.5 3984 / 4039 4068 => -0.05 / 10.5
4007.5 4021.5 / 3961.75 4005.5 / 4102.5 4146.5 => -0.11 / 9.7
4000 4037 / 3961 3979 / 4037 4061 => -0.11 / 9.69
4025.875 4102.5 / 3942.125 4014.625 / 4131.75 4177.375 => -0.04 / 10.4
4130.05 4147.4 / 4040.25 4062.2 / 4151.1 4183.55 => 0.00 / 11.1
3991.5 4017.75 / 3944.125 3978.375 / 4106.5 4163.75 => -0.13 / 9.42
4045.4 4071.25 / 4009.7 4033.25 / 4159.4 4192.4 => -0.01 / 10.9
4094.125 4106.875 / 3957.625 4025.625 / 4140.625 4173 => 0.08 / 10.6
